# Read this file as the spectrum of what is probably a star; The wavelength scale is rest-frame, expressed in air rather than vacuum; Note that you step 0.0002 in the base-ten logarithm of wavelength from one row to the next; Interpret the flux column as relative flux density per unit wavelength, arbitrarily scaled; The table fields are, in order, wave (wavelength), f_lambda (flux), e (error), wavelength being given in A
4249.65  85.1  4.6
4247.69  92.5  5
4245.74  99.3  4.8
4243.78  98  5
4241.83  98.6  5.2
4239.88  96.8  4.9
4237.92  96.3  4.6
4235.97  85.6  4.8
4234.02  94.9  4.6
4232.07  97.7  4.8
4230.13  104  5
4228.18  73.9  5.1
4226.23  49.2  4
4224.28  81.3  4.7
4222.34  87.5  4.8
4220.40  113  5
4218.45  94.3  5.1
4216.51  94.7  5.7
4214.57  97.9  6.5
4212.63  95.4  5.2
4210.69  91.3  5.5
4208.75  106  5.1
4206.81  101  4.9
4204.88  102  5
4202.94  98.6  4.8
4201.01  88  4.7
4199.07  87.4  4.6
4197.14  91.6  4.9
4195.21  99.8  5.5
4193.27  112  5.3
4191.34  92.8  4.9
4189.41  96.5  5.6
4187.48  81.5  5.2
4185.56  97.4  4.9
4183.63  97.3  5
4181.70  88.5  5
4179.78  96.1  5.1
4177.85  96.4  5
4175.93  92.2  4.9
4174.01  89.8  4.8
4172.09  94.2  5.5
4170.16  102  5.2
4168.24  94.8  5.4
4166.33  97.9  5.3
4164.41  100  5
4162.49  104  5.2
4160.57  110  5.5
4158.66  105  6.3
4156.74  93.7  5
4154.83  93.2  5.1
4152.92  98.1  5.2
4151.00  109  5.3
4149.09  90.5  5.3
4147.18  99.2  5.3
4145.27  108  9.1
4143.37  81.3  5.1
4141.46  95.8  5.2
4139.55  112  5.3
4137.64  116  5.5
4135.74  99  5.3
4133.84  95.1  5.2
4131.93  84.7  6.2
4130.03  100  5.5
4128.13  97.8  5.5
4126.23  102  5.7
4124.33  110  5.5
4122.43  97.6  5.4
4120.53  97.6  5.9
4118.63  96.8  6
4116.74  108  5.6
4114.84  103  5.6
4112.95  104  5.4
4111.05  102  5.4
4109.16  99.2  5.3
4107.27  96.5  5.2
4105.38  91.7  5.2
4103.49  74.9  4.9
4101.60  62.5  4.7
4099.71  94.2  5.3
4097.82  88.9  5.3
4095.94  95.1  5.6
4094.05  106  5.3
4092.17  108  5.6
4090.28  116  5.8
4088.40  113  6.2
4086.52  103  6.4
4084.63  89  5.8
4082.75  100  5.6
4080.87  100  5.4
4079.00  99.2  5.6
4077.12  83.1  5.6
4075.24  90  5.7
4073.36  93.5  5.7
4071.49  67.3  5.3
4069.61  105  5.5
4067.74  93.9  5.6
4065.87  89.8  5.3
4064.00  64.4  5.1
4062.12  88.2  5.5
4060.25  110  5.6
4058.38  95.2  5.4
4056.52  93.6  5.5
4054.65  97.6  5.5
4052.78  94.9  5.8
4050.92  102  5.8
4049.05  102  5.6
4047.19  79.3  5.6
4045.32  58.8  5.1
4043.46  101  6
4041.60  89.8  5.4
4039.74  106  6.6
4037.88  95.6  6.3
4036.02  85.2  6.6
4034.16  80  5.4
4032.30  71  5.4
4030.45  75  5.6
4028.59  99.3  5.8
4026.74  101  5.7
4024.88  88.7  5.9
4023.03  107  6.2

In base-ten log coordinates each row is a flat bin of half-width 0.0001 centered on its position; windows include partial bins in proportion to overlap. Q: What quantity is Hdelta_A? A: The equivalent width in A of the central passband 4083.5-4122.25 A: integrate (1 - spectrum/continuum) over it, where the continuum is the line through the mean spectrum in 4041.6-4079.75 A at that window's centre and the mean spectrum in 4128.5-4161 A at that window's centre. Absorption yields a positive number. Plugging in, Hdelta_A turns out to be -1.1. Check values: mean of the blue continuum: 90.4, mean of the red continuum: 99.3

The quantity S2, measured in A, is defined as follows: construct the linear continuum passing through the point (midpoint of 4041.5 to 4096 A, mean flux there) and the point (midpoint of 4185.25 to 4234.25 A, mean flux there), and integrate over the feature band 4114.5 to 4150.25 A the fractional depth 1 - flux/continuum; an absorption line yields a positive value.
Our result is -2.20 A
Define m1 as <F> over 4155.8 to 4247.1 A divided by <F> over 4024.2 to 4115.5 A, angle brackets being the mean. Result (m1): 1.0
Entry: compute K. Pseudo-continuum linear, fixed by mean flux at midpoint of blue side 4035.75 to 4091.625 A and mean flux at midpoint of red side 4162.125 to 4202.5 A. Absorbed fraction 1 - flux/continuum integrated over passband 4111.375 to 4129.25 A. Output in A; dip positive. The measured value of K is -1.4 A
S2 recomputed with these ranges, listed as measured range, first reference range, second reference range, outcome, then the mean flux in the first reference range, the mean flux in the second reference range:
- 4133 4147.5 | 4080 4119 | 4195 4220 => -0.6 A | 97.7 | 96.3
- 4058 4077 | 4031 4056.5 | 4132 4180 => 0.4 A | 89.4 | 98.7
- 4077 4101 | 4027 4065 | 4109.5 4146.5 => -1.1 A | 89.7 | 101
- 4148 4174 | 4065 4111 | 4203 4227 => -1.5 A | 94.3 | 93.4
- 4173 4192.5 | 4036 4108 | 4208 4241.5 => -0.2 A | 93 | 91.8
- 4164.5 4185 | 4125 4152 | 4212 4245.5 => 0.3 A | 99.4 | 91.8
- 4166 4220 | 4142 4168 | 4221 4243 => -1.2 A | 99.1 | 88.4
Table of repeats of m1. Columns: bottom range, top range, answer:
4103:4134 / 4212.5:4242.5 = 0.93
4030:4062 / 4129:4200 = 1.07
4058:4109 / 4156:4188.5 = 1.03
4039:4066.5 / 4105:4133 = 1.09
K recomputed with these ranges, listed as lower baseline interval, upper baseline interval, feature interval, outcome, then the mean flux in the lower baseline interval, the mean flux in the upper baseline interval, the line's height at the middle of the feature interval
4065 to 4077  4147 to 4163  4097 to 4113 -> 0.7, 89.5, 100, 93.8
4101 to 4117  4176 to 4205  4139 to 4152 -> -0.7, 93.6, 94.8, 94.1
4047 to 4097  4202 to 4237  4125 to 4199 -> -3.0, 95.8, 92.7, 93.9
